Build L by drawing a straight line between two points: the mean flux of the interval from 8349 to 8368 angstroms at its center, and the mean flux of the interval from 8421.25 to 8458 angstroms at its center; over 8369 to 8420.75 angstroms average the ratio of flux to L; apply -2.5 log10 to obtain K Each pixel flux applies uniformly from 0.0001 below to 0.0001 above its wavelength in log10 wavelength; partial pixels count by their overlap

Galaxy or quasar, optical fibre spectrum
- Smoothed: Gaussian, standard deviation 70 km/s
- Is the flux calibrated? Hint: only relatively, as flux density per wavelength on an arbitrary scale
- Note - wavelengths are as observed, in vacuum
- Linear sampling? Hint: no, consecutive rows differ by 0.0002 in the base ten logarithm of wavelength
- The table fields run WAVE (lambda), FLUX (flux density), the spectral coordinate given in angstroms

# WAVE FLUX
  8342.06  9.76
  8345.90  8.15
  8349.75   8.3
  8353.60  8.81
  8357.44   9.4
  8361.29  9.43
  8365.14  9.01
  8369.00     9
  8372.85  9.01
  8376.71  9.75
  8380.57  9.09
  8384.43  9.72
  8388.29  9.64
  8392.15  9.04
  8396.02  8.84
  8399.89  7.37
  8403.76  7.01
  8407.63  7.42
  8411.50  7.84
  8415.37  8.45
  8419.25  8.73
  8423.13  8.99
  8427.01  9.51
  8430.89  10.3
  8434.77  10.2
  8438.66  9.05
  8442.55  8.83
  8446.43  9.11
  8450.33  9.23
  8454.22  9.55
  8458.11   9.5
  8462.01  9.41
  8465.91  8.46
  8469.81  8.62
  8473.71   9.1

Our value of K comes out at 0.07 mag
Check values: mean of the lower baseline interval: 9.03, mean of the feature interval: 8.62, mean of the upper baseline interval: 9.42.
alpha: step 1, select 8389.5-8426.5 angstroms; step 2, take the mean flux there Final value 8.27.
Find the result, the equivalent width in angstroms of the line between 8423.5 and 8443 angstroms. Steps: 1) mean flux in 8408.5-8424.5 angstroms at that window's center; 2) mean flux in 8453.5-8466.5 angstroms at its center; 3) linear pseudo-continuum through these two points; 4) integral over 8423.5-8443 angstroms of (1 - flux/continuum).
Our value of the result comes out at -1.9 angstroms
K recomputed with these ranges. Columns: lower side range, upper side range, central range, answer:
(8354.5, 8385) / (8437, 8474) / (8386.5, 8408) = 0.12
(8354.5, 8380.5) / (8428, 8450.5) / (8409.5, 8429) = 0.08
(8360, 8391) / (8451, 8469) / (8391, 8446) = 0.07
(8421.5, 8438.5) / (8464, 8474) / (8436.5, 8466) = -0.01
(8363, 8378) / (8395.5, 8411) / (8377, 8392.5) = -0.12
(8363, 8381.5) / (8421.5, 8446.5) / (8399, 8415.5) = 0.23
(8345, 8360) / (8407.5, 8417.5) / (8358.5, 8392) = -0.11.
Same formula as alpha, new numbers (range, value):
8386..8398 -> 9.18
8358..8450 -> 8.94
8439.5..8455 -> 9.14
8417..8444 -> 9.37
